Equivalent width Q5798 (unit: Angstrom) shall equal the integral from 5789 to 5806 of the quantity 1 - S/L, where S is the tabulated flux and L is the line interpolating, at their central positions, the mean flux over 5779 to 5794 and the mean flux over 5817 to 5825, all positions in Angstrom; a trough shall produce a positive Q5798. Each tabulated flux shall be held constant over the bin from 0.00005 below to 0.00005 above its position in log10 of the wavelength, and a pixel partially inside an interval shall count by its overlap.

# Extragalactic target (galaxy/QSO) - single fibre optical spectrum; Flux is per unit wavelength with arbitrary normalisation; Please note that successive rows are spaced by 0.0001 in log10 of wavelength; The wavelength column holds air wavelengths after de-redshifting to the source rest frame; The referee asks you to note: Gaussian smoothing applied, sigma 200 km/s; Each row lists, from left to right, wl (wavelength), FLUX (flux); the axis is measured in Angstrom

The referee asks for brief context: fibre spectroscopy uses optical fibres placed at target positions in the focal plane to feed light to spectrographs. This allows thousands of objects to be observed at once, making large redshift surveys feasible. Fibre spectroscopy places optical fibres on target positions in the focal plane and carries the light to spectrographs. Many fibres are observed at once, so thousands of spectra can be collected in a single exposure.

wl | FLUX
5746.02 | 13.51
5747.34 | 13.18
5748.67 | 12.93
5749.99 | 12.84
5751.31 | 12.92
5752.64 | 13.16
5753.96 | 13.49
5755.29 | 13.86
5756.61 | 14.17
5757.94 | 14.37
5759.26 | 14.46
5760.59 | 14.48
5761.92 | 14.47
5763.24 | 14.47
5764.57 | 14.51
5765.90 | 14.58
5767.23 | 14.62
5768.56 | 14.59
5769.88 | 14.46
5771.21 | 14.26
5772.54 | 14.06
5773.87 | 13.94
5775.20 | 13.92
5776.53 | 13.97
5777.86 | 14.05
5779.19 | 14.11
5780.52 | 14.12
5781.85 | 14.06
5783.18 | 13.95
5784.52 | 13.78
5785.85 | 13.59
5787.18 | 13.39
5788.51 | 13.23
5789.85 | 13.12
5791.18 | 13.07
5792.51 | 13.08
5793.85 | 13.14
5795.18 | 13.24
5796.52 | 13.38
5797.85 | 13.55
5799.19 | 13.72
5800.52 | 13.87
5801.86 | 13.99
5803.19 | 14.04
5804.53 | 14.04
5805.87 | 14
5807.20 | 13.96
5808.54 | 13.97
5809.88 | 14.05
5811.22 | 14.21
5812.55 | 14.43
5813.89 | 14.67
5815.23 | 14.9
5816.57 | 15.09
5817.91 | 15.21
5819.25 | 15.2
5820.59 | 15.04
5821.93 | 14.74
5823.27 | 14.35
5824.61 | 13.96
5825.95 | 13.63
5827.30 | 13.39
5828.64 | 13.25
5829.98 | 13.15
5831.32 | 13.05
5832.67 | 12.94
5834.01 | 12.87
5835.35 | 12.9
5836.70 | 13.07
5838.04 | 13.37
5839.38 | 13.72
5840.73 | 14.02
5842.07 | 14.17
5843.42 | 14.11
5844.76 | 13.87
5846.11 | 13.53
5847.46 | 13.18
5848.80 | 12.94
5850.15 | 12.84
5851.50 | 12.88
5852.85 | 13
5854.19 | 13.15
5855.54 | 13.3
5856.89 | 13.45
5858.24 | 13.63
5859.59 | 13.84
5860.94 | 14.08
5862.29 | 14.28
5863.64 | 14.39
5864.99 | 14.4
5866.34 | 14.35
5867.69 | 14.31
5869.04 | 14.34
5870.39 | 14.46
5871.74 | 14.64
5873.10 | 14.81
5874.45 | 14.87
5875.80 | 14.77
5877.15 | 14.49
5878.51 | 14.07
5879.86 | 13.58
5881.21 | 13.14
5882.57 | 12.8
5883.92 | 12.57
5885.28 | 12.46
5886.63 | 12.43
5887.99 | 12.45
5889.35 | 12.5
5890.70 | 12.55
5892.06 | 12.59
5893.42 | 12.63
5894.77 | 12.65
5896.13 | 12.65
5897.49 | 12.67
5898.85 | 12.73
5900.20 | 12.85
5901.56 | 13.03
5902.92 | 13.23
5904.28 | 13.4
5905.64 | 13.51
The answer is 0.5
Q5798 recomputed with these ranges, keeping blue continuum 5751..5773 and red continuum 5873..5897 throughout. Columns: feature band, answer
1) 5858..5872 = -0.96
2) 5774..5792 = 0.39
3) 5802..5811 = -0.13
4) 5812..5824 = -0.97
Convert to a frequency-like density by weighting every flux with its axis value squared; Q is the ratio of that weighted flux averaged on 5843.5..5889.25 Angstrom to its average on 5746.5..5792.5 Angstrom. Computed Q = 1.0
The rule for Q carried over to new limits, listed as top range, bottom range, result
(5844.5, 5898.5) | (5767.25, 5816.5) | 1.00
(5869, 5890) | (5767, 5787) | 1.00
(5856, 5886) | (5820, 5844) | 1.04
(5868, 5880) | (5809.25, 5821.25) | 1.00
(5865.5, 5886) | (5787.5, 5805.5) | 1.06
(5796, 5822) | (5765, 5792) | 1.04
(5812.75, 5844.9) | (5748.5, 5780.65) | 1.02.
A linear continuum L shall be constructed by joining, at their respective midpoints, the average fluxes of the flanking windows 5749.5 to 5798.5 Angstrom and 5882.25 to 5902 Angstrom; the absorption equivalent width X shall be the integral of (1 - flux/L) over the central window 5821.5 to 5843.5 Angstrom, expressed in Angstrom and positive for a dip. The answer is -0.5 Angstrom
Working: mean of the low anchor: 13.9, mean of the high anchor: 12.6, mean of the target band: 13.5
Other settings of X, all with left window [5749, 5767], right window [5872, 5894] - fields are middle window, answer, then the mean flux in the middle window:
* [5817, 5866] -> -0.60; 13.7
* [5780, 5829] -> -0.82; 14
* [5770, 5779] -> -0.11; 14.1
